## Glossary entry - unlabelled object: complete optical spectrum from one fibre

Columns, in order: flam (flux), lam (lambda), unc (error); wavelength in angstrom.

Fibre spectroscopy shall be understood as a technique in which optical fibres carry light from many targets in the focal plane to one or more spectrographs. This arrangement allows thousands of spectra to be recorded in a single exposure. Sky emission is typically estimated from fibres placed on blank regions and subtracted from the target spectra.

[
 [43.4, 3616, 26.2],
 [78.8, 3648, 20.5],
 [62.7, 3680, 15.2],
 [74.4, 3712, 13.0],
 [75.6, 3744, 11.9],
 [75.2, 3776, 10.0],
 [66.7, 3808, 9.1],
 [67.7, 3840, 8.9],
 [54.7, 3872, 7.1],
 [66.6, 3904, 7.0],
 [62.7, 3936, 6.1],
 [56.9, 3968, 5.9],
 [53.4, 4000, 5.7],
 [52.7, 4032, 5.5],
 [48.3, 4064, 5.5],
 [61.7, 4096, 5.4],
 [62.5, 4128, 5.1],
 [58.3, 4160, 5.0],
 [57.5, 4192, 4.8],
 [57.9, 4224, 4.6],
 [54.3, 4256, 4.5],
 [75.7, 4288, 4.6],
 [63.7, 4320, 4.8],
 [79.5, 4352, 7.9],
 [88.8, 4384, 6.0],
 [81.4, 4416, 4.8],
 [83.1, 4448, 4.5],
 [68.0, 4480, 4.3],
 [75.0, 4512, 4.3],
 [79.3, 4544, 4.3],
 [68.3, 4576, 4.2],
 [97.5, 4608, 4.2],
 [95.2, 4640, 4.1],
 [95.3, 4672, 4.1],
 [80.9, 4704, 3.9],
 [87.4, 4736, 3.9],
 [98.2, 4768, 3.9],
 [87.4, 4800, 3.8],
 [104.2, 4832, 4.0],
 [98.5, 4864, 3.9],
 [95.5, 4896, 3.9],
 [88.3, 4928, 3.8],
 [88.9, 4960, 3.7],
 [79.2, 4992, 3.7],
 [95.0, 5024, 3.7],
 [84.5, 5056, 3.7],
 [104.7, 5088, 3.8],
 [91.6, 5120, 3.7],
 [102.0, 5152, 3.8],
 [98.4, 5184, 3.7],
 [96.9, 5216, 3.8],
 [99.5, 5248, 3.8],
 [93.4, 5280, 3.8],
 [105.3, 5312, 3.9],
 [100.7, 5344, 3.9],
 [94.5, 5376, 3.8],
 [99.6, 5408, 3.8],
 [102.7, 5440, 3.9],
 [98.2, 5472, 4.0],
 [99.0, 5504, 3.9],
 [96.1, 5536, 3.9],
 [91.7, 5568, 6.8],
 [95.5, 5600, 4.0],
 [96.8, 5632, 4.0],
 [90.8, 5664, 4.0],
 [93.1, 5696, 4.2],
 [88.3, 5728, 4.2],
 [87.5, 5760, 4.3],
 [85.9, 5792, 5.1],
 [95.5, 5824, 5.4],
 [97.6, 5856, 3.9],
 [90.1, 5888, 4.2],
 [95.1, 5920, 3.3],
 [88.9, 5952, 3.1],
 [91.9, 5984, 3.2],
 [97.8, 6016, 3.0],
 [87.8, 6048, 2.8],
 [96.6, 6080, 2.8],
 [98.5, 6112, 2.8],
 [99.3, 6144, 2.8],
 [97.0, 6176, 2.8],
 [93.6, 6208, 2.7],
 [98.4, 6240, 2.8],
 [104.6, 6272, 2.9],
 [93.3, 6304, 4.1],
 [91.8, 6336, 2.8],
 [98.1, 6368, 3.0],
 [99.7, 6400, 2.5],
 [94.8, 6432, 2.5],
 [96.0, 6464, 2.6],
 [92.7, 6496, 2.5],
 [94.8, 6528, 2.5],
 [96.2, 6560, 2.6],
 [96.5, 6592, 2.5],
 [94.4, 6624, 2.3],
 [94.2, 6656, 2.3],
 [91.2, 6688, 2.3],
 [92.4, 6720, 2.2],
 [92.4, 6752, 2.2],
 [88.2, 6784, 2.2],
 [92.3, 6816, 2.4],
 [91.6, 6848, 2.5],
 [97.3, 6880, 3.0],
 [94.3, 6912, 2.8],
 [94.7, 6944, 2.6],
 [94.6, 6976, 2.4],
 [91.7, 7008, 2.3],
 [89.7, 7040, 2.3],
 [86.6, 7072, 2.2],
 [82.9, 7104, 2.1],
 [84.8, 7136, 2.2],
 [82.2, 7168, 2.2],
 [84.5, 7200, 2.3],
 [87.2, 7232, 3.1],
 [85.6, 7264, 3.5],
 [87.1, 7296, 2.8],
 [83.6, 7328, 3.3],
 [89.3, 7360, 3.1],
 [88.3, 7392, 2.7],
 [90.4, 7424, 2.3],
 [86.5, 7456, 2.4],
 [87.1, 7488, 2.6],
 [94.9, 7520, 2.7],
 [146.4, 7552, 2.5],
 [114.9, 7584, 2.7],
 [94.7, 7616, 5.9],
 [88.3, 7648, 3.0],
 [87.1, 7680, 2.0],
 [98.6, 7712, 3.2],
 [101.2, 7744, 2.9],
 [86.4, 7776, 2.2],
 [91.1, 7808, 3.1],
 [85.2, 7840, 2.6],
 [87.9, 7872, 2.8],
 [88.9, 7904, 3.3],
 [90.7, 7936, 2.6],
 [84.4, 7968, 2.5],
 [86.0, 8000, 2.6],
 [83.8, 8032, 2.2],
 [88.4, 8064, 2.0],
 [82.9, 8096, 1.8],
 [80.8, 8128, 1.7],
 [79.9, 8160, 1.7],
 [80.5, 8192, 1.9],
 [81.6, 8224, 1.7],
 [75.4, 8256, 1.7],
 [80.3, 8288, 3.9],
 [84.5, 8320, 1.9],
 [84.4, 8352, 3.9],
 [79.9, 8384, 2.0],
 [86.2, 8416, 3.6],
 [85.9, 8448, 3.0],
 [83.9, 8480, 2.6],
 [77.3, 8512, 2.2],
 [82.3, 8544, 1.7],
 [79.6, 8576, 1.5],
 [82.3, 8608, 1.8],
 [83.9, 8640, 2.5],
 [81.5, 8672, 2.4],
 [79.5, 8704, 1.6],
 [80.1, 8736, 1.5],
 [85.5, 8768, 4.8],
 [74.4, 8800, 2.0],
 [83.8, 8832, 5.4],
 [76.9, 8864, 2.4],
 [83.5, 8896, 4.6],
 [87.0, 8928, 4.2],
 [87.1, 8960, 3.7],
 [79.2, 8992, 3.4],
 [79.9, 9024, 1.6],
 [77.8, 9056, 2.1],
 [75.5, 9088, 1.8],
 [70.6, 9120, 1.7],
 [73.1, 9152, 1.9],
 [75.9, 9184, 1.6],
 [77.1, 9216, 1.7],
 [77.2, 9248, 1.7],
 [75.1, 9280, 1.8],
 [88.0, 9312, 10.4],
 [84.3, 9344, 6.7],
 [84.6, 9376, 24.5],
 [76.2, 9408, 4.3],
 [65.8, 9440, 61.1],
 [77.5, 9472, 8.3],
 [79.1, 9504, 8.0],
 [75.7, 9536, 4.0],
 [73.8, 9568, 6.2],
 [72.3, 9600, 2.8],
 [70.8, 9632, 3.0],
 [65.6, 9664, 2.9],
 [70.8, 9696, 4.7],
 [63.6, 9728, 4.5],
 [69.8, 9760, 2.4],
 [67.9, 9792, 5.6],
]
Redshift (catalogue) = 0.15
